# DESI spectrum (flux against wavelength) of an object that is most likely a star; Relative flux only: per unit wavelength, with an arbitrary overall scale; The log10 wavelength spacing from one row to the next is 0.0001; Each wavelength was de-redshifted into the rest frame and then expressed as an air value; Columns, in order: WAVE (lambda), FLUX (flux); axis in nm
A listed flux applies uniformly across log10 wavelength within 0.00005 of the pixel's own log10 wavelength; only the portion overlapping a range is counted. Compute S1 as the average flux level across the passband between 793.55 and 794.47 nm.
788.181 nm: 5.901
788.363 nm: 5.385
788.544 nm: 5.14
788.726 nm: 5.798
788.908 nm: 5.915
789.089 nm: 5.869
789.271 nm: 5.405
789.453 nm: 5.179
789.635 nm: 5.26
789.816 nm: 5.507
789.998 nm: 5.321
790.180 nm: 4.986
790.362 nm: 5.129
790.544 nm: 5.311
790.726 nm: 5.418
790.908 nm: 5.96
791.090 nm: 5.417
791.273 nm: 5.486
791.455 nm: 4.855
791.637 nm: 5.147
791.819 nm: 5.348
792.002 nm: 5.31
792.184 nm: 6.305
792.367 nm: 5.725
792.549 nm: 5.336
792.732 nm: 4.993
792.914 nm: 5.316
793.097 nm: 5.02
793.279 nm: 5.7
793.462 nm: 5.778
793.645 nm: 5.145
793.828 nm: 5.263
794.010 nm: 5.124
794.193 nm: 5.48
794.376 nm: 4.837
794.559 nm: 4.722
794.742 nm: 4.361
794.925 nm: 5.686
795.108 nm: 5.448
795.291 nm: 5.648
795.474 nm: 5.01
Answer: 5.17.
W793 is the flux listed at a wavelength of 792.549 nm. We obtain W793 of 5.336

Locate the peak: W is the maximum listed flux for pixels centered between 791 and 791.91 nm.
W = 5.486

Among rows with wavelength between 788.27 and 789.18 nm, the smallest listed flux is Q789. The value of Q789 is 5.14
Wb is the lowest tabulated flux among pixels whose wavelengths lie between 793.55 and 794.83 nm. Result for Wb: 4.361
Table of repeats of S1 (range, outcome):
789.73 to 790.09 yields 5.41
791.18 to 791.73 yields 5.16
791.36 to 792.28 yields 5.39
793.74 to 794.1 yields 5.2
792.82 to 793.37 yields 5.35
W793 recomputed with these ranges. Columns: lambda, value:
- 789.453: 5.179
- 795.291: 5.648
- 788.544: 5.14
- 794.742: 4.361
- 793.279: 5.7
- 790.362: 5.129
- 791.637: 5.147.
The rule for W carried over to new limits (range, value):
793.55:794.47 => 5.48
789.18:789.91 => 5.507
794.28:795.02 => 5.686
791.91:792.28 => 6.305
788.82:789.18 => 5.915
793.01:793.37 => 5.7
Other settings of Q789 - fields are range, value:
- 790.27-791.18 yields 5.129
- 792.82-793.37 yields 5.02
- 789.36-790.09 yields 5.179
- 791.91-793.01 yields 4.993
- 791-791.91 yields 4.855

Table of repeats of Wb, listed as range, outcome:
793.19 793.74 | 5.145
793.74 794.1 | 5.124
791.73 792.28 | 5.31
